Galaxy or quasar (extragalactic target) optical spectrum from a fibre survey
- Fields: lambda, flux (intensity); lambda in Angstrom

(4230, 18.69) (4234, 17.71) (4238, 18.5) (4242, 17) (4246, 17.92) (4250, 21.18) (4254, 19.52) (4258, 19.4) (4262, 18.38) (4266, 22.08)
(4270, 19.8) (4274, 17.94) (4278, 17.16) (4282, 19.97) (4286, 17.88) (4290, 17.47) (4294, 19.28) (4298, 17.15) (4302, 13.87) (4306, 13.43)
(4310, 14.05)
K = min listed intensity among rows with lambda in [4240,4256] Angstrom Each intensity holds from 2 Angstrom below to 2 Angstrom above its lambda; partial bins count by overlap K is 17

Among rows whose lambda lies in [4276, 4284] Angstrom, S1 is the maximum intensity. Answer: 19.97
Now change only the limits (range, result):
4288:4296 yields 19.28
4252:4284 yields 22.08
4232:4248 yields 18.5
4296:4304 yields 17.15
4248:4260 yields 21.18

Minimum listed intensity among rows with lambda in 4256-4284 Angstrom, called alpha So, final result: 17.16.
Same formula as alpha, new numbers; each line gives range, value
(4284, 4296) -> 17.47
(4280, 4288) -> 17.88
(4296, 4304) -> 13.87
